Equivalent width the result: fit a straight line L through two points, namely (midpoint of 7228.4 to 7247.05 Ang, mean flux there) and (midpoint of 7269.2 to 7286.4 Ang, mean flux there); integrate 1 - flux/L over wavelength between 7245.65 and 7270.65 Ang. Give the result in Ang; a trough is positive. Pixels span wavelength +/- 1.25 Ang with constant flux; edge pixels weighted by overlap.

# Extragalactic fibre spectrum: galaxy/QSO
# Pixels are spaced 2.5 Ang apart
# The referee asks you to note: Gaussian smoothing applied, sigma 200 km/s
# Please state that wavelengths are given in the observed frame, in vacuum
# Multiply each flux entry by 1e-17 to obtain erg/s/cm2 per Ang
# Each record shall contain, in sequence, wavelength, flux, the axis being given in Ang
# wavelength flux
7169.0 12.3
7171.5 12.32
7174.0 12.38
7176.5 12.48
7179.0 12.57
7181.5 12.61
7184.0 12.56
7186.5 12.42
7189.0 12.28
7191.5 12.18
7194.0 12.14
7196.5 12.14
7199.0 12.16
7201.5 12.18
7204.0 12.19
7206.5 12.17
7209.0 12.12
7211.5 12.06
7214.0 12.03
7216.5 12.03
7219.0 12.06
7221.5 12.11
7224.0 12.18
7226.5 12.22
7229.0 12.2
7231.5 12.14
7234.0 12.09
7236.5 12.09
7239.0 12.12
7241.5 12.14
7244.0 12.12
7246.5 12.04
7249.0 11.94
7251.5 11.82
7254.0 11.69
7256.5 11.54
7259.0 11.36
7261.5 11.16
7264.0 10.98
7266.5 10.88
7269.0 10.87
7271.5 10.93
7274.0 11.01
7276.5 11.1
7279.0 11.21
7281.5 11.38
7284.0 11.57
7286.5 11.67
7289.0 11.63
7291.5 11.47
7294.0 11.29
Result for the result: 0.5 Ang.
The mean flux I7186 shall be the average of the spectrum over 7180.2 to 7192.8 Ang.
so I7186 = 12.4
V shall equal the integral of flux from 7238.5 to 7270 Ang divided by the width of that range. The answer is 11.6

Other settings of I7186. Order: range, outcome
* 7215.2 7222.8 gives 12.1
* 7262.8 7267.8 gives 10.9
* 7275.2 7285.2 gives 11.3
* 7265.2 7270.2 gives 10.9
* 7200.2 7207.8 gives 12.2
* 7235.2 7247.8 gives 12.1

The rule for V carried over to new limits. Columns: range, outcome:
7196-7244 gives 12.1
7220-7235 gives 12.2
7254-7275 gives 11.1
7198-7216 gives 12.1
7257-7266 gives 11.2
